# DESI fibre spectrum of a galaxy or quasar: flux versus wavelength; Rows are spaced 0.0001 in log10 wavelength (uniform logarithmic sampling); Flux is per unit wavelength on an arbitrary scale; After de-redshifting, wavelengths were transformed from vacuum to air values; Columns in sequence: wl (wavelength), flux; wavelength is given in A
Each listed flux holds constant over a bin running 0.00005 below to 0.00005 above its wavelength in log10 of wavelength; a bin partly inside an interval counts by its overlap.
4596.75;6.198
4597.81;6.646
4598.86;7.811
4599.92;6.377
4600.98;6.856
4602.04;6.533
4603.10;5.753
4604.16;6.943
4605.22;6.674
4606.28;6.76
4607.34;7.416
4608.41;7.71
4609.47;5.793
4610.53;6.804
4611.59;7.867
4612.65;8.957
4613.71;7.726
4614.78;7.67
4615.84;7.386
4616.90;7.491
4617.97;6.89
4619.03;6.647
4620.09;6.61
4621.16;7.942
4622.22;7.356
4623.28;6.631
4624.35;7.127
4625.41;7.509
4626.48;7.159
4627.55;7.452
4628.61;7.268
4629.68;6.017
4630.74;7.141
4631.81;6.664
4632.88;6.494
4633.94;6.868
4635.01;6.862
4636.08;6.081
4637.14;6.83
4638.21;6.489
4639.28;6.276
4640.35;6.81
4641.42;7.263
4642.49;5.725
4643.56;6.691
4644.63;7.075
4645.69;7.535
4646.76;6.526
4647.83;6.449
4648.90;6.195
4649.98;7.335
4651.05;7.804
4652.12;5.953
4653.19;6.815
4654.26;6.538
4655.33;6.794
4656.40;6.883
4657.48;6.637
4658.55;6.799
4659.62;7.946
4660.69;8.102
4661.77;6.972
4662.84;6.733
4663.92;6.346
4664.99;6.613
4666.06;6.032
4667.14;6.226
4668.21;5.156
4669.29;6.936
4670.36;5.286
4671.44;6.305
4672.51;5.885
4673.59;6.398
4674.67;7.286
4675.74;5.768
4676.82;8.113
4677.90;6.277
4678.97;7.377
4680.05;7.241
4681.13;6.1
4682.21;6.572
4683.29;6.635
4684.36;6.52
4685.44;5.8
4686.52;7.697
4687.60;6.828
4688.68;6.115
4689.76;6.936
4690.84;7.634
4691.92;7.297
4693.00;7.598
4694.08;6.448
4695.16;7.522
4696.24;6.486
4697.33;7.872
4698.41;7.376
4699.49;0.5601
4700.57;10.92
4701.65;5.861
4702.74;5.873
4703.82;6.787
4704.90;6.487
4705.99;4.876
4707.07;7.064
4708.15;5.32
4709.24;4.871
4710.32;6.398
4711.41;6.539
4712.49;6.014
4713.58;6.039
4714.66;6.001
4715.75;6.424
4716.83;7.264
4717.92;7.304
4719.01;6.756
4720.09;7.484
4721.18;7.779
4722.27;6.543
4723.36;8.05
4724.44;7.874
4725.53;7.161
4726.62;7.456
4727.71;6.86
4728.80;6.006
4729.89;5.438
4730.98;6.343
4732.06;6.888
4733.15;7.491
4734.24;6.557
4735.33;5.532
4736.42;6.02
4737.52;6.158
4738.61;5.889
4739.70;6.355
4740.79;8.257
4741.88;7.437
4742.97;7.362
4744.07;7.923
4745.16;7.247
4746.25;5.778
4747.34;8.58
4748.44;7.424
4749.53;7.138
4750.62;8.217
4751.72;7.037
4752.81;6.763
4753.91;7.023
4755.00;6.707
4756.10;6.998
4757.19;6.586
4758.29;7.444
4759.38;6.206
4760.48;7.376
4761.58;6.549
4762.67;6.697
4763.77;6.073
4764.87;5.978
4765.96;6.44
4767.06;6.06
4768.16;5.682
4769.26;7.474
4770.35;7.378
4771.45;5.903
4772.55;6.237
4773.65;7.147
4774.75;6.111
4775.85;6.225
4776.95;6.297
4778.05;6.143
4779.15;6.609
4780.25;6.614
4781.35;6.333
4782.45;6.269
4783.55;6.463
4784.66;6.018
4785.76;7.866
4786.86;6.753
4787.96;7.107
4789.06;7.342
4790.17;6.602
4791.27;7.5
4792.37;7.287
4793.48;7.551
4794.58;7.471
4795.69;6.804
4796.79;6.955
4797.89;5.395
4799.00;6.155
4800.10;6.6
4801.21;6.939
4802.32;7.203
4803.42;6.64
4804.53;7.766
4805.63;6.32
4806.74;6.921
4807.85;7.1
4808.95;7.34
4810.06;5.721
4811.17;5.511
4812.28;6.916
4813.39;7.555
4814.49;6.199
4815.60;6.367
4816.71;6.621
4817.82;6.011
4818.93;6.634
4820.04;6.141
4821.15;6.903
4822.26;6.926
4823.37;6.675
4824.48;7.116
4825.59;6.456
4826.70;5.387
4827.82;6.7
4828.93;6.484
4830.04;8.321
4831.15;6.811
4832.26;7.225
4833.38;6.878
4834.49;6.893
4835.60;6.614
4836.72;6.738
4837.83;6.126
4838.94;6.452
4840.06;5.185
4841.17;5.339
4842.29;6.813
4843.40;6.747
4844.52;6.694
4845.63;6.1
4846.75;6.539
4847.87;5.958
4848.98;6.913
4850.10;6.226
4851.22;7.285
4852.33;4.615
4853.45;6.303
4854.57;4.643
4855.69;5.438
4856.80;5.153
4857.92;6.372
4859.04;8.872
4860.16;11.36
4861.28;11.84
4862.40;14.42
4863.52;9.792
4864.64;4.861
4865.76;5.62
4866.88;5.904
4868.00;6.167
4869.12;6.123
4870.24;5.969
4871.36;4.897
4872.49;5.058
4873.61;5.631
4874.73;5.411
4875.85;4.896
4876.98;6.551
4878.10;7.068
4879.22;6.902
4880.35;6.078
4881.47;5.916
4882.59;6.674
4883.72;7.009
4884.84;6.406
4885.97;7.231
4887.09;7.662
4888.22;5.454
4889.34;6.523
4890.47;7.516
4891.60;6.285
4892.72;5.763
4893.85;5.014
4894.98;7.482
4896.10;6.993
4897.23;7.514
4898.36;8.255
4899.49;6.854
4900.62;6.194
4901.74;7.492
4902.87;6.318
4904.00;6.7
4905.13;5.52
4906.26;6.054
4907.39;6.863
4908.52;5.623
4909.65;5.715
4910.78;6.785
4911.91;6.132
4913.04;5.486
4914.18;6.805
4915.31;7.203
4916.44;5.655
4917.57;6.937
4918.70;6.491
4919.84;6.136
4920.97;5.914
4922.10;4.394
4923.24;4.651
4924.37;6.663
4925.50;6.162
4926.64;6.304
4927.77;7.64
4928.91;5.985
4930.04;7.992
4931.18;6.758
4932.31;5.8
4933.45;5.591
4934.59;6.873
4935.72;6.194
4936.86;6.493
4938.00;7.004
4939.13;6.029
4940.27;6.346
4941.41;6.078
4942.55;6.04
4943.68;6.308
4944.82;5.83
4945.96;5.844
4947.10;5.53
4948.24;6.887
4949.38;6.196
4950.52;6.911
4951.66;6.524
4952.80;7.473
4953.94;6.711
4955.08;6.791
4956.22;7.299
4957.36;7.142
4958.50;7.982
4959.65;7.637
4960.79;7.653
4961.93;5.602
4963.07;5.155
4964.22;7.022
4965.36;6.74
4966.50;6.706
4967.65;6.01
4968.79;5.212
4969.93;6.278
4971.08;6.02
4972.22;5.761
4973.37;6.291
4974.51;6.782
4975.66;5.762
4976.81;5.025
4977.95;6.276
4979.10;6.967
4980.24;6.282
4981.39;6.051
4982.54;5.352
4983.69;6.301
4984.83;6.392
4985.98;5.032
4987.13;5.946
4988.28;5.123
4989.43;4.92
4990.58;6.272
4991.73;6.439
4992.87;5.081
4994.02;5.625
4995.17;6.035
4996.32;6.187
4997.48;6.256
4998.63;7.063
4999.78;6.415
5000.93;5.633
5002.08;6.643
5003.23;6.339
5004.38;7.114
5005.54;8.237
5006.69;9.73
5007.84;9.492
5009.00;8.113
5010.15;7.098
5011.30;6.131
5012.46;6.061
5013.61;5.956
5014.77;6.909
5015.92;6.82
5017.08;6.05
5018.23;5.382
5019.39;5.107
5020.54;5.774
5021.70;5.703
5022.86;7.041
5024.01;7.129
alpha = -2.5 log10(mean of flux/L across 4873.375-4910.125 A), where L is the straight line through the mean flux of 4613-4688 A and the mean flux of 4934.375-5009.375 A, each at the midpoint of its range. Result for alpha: 0.01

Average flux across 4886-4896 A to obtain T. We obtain 6.53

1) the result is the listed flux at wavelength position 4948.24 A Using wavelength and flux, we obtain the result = 6.887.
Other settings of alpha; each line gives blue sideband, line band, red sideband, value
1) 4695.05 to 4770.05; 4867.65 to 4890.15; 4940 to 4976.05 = 0.06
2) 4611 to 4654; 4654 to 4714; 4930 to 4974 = 0.05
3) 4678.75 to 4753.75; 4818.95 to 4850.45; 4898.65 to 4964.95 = 0.00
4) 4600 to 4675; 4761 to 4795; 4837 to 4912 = 0.01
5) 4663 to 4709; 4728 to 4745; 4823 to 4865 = 0.00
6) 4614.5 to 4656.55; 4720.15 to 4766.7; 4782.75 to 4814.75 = -0.01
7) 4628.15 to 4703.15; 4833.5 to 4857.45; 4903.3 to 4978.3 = 0.05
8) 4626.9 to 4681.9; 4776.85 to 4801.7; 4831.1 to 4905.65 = -0.01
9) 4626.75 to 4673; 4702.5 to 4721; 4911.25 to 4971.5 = 0.04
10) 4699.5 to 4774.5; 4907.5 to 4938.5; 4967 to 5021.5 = 0.02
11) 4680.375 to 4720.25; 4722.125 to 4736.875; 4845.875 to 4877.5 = -0.03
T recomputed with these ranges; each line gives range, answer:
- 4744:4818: 6.76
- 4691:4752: 6.76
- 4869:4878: 5.62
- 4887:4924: 6.36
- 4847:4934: 6.56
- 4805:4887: 6.65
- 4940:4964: 6.58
